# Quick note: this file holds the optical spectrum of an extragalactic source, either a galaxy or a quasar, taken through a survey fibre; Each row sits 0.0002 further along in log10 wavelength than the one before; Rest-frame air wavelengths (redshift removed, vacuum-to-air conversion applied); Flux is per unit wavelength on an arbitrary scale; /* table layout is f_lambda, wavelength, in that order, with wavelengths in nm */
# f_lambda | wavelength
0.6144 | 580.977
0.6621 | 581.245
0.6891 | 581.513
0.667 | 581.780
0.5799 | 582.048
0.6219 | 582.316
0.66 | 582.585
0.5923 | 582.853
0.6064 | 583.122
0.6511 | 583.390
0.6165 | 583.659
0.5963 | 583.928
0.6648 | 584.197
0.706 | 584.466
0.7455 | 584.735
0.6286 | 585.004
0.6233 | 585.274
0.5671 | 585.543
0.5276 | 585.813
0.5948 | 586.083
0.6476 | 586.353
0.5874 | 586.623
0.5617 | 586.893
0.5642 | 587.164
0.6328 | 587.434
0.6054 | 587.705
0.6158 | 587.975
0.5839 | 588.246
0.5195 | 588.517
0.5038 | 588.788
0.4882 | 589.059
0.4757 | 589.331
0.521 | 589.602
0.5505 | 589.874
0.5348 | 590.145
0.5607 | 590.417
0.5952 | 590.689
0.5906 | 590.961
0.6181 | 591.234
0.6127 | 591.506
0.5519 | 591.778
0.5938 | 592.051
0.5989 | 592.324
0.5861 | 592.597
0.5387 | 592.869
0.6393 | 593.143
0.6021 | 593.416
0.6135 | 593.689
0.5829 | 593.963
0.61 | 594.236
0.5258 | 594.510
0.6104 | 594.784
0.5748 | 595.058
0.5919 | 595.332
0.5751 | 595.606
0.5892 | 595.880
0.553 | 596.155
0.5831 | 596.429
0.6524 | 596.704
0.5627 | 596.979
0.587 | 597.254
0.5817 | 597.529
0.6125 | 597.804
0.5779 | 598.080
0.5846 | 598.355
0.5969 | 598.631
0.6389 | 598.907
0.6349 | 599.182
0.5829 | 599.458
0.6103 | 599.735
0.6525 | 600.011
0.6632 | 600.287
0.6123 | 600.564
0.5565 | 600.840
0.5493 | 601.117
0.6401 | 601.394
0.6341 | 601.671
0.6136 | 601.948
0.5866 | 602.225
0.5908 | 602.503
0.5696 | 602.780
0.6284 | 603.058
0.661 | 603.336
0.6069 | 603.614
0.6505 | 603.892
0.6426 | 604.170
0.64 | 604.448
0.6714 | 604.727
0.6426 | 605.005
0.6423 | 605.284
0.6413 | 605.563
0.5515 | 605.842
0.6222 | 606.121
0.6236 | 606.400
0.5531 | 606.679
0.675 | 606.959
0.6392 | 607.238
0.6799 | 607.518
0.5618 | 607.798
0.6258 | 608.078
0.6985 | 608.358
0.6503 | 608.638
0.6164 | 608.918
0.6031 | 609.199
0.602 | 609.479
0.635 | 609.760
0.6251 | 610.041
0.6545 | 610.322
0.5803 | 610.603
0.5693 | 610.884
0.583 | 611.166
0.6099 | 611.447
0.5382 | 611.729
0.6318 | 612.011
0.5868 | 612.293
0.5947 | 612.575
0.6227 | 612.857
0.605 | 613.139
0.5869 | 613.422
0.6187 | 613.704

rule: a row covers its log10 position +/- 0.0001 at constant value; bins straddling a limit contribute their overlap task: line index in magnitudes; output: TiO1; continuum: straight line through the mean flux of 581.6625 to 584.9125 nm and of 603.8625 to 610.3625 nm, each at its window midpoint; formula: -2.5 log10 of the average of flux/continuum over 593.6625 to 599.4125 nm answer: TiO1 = 0.08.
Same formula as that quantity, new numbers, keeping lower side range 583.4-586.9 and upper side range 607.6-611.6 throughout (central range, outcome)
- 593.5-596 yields 0.06 mag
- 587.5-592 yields 0.11 mag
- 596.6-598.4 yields 0.05 mag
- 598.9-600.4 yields -0.02 mag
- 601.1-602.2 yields 0.01 mag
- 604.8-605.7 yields -0.05 mag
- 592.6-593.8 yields 0.04 mag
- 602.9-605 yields -0.04 mag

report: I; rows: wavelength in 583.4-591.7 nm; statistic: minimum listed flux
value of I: 0.4757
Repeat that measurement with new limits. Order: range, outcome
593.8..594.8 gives 0.5258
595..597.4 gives 0.553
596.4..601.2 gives 0.5493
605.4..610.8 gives 0.5515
